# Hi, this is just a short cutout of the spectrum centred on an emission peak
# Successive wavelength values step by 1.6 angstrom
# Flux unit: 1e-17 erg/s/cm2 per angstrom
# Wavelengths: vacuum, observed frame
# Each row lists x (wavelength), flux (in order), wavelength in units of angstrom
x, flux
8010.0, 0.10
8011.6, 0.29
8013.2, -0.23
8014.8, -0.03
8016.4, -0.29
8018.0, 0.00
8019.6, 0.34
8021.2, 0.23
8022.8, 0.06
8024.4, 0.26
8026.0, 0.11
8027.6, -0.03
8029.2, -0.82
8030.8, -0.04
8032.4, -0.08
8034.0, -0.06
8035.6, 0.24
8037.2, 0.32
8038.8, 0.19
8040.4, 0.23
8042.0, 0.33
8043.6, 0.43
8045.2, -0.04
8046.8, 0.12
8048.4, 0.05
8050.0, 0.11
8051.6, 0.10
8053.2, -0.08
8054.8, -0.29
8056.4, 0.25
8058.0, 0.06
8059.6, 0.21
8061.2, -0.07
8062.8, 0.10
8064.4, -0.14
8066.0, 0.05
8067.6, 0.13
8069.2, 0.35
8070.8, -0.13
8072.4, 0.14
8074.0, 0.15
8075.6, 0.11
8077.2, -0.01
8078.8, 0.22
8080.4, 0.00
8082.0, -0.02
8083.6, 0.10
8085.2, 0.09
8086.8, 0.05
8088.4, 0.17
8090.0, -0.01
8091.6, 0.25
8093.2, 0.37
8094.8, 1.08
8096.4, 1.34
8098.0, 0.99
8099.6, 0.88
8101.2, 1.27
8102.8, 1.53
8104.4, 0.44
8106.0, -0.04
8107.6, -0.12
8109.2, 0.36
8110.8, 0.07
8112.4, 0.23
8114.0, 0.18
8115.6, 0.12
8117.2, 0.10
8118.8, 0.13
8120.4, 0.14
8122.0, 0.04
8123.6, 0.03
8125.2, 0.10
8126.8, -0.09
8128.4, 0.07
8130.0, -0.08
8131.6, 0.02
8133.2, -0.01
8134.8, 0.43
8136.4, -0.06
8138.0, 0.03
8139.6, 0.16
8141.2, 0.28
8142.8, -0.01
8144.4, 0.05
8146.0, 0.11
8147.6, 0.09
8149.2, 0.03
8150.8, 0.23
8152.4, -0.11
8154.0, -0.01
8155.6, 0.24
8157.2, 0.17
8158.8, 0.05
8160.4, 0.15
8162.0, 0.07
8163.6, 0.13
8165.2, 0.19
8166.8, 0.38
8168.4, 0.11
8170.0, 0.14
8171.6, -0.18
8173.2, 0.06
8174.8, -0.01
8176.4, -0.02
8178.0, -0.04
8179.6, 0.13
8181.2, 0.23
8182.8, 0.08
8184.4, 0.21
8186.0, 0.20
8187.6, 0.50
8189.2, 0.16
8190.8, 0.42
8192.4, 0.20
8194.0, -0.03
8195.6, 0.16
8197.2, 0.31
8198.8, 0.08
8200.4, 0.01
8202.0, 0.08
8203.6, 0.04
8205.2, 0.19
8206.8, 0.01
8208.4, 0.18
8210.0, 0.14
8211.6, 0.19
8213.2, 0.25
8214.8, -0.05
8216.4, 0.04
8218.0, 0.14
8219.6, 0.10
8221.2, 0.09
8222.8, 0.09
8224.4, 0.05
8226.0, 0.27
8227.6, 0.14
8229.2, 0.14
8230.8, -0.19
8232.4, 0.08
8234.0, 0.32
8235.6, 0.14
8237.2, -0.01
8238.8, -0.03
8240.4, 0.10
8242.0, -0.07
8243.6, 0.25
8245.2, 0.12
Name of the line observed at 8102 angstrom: [O II]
